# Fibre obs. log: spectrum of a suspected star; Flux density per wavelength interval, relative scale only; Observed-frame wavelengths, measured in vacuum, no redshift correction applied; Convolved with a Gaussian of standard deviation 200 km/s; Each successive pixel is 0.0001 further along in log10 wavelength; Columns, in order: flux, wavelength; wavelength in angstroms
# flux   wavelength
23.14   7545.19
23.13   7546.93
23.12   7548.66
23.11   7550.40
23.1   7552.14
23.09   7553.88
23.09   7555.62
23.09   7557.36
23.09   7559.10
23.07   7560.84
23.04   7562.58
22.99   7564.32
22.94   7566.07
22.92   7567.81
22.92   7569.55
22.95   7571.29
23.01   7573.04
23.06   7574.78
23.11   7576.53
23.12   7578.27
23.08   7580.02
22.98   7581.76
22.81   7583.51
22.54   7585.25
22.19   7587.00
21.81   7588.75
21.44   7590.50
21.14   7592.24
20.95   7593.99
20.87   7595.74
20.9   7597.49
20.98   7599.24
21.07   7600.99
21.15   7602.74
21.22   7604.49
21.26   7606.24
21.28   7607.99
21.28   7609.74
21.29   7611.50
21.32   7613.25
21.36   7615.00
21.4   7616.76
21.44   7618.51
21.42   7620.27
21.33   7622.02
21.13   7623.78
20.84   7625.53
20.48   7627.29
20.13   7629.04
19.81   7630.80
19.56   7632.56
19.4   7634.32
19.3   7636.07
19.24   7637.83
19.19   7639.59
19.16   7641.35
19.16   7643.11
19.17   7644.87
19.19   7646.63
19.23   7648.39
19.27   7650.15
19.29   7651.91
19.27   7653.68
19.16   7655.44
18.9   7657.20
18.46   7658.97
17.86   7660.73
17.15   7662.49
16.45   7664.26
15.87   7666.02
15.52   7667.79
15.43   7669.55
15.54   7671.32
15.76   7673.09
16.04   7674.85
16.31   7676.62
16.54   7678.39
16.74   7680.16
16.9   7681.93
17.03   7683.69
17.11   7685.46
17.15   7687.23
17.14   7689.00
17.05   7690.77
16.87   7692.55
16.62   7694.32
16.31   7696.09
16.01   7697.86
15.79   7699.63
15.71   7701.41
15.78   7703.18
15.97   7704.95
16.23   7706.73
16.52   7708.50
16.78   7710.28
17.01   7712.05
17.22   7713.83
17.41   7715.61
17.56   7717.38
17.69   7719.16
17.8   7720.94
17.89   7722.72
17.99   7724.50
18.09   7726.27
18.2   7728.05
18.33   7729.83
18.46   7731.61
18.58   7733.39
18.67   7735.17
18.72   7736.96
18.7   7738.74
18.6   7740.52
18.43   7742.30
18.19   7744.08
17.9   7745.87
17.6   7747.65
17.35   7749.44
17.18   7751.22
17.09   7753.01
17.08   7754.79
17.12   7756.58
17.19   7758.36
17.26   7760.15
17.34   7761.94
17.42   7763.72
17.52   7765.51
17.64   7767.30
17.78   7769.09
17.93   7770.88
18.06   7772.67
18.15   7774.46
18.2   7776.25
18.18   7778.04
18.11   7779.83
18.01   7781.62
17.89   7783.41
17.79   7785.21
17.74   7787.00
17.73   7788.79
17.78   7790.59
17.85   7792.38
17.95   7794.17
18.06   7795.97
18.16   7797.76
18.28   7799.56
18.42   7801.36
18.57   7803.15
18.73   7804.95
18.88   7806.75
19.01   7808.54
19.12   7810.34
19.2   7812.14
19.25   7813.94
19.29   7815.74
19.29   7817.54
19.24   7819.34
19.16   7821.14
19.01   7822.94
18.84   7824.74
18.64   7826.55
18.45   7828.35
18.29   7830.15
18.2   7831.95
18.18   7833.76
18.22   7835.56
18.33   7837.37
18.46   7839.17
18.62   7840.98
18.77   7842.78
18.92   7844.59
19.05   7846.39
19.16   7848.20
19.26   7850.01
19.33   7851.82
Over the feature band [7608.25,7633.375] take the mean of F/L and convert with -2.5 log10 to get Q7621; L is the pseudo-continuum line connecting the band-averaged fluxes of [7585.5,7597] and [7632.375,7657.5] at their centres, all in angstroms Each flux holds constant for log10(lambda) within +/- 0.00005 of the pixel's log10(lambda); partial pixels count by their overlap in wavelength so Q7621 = -0.037 mag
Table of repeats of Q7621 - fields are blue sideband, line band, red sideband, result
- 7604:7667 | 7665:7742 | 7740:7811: 0.11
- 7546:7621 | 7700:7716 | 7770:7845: 0.22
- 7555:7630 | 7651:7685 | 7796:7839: 0.22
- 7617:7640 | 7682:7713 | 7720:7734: 0.14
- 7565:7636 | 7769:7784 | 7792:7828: 0.07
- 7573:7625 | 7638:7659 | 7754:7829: 0.09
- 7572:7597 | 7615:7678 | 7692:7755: 0.08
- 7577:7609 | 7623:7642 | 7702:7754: 0.04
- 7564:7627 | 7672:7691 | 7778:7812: 0.21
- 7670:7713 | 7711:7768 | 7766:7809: -0.03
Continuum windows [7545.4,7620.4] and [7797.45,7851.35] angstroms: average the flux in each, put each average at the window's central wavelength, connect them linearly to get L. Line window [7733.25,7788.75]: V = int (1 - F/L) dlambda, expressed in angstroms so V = 5.2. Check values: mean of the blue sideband 22.2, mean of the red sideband 18.8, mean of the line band 17.8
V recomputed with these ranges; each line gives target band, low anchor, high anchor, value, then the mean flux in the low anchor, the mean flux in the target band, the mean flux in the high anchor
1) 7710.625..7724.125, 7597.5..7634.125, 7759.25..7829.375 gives 1.4 angstroms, 21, 17.5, 18.3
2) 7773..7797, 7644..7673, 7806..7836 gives 0.8 angstroms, 17.8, 18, 18.9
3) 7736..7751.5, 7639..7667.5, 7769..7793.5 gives 0.0 angstroms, 18.5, 18.1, 18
